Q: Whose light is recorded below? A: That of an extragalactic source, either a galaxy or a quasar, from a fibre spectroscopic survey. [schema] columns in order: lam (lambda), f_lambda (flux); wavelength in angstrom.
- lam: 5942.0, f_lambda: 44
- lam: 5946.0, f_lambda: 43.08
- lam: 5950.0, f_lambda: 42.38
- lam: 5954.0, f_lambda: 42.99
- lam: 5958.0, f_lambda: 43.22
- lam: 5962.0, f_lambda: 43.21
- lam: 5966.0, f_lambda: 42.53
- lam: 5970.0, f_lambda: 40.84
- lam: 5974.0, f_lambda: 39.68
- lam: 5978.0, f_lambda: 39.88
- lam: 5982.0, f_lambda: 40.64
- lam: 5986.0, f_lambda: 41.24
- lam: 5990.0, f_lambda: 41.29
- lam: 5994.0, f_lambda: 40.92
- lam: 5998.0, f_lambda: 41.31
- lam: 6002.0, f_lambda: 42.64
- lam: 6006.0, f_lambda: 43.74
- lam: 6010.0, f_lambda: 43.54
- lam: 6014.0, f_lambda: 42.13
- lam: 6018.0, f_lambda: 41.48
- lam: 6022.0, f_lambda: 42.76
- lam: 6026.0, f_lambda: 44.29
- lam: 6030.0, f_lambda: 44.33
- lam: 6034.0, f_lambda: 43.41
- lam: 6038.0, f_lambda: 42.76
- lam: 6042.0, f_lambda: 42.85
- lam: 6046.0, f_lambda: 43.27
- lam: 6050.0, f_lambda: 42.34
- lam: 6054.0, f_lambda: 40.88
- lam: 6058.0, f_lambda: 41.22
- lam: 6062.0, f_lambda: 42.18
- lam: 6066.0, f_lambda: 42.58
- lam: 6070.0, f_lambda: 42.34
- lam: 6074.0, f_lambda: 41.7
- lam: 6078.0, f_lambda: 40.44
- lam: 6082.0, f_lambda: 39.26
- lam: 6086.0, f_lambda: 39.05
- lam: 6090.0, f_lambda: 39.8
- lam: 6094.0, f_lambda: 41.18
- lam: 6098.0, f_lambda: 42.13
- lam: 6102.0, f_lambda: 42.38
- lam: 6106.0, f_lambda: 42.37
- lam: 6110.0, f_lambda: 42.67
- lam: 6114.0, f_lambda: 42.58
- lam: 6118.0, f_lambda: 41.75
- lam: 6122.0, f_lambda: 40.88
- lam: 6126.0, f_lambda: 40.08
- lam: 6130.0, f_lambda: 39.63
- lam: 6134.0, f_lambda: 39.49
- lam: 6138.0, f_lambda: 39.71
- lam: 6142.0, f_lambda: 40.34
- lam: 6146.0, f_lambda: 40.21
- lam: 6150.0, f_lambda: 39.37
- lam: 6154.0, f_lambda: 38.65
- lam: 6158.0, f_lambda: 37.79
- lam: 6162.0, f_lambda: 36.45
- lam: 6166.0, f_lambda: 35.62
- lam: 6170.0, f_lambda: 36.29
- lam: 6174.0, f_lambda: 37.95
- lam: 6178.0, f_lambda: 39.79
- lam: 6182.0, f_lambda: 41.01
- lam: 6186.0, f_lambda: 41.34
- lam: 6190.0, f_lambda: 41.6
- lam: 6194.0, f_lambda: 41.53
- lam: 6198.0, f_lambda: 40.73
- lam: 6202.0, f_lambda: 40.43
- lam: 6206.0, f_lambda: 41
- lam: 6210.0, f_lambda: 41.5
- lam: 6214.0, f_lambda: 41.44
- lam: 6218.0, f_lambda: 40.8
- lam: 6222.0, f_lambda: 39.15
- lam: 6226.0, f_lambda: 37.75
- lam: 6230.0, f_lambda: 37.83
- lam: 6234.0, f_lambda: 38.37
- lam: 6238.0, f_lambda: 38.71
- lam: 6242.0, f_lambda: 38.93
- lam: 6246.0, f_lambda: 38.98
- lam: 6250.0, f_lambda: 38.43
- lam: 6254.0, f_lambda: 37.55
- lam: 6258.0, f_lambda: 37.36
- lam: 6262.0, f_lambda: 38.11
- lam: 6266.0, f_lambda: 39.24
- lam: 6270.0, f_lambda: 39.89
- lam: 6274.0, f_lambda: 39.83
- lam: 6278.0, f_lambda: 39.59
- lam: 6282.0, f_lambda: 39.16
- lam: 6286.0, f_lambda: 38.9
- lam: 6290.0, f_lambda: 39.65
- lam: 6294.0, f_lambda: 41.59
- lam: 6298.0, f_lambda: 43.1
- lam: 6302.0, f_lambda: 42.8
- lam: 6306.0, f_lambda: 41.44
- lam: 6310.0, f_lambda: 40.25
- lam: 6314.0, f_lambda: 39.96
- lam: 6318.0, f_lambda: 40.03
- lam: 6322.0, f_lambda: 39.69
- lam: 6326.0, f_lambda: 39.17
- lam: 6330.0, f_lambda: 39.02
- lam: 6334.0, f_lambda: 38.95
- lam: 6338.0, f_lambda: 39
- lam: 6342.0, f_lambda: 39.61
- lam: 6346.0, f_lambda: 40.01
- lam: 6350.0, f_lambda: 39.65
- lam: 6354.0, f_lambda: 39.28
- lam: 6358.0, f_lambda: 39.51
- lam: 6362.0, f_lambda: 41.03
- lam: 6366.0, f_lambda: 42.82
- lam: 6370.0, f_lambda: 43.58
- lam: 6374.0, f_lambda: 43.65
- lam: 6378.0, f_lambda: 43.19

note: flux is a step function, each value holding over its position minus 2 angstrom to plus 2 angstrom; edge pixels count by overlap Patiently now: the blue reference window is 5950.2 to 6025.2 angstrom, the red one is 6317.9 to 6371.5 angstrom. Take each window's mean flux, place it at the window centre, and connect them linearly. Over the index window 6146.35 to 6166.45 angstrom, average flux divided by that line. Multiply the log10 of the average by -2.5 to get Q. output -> 0.09 mag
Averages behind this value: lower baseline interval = 41.9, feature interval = 37.9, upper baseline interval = 40.1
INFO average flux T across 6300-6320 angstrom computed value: 40.9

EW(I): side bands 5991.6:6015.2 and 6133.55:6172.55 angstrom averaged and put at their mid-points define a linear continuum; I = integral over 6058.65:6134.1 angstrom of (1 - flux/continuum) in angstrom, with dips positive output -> -2.58 angstrom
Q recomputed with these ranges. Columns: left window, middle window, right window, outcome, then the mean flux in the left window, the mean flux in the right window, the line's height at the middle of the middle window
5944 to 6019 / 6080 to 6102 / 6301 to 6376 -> 0.03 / 41.9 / 40.5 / 41.5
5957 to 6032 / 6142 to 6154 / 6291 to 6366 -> 0.04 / 42.1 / 40.3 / 41.3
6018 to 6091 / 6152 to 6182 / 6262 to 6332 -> 0.09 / 42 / 40.1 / 41.1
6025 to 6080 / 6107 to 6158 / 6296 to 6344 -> 0.04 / 42.4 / 40.3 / 41.8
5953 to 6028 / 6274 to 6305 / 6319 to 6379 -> 0.00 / 42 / 40.5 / 40.7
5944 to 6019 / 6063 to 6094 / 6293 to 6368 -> 0.02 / 41.9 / 40.3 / 41.5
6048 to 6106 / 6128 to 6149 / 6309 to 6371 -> 0.03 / 41.3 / 40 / 41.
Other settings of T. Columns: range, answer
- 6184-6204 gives 41.1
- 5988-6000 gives 41.2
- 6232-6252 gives 38.7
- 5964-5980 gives 40.7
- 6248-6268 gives 38.1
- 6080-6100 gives 40.3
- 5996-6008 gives 42.6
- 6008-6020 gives 42.4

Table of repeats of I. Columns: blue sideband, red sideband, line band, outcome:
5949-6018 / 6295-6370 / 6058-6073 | -0.2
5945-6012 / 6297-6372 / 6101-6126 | -0.3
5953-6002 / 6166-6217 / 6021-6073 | -2.0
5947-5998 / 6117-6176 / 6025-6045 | -1.4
